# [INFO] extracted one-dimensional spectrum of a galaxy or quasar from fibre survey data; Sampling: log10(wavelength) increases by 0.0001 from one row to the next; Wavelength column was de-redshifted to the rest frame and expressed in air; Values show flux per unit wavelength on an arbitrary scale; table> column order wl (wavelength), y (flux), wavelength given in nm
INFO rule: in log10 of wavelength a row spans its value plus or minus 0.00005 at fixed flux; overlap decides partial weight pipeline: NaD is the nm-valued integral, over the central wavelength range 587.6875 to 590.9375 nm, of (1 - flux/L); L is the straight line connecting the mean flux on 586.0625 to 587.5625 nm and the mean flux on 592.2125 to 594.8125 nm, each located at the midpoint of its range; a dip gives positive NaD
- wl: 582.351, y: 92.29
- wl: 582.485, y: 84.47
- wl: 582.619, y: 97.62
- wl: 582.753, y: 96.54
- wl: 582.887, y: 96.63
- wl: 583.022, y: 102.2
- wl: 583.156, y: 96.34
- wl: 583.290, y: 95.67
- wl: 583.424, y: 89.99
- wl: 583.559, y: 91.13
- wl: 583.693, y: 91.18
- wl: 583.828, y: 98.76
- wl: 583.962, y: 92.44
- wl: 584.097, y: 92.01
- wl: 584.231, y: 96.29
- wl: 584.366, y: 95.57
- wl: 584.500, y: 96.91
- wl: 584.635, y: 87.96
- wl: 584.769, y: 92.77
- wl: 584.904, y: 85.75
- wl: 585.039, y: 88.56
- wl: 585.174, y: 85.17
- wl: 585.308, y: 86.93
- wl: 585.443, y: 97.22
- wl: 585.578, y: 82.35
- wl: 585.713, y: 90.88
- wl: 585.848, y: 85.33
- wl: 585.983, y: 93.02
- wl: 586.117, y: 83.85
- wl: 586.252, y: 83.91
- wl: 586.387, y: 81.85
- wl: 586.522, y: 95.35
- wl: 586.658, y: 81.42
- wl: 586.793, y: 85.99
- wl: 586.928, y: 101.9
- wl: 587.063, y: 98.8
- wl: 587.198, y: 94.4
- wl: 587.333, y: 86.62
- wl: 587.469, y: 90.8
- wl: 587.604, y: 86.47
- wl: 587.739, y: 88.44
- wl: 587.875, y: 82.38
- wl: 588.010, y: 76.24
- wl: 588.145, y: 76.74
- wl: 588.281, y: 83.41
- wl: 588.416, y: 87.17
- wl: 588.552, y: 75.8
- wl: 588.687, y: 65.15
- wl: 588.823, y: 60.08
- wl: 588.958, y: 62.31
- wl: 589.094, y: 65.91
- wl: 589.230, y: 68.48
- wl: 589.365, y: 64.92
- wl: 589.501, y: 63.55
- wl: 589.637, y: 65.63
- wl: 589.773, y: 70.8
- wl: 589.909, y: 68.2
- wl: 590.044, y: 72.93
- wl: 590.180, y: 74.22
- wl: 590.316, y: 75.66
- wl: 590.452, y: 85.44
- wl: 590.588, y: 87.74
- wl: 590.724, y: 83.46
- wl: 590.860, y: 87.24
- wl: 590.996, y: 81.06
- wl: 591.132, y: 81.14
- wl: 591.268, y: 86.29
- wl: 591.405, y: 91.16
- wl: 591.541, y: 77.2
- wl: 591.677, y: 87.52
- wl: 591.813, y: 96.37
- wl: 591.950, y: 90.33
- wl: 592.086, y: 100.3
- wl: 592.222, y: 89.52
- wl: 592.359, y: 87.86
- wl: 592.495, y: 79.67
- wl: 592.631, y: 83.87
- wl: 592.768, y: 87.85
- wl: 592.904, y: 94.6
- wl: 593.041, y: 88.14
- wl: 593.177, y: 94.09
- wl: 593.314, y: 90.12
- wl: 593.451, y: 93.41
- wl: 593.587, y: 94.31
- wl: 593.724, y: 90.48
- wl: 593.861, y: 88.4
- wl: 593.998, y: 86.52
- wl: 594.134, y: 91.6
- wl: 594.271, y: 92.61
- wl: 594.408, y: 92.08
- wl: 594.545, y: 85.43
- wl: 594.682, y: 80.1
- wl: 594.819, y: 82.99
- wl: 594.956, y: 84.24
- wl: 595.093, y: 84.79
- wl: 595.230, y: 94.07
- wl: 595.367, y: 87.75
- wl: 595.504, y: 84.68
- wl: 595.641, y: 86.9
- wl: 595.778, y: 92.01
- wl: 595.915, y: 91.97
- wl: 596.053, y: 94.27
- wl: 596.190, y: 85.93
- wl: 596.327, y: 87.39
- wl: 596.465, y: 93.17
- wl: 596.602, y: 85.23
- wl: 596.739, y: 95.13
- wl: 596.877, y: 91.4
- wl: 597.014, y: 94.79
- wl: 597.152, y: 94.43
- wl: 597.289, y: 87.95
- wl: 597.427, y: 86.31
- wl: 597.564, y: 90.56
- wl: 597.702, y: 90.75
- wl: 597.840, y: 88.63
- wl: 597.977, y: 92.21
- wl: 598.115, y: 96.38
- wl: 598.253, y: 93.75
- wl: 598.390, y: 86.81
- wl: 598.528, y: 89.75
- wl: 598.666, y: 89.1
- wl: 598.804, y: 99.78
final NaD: 0.53 nm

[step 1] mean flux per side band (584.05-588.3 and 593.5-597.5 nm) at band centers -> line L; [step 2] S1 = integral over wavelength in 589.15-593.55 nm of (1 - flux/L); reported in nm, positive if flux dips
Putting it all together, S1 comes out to 0.304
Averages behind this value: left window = 88.6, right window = 89.2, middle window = 82.8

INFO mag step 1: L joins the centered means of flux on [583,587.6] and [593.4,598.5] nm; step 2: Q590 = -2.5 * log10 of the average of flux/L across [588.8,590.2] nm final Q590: 0.33 mag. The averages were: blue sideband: 91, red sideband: 89.7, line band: 67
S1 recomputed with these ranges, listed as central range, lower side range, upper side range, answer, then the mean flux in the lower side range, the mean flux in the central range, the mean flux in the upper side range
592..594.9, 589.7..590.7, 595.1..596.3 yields -0.18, 76.7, 89.2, 89.4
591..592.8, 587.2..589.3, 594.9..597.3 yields -0.09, 77.6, 87.4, 89.9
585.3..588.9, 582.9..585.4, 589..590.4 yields -0.23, 92.7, 85.2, 69.1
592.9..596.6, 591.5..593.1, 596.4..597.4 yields 0.04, 88.8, 89.2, 91.5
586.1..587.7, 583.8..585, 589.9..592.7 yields 0.01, 92.9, 89.4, 84.5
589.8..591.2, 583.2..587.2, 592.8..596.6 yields 0.16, 90.8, 79.5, 89.2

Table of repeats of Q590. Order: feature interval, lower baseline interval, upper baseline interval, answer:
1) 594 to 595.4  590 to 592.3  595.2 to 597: 0.01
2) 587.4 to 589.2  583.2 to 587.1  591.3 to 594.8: 0.17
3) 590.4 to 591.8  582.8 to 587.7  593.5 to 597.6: 0.06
